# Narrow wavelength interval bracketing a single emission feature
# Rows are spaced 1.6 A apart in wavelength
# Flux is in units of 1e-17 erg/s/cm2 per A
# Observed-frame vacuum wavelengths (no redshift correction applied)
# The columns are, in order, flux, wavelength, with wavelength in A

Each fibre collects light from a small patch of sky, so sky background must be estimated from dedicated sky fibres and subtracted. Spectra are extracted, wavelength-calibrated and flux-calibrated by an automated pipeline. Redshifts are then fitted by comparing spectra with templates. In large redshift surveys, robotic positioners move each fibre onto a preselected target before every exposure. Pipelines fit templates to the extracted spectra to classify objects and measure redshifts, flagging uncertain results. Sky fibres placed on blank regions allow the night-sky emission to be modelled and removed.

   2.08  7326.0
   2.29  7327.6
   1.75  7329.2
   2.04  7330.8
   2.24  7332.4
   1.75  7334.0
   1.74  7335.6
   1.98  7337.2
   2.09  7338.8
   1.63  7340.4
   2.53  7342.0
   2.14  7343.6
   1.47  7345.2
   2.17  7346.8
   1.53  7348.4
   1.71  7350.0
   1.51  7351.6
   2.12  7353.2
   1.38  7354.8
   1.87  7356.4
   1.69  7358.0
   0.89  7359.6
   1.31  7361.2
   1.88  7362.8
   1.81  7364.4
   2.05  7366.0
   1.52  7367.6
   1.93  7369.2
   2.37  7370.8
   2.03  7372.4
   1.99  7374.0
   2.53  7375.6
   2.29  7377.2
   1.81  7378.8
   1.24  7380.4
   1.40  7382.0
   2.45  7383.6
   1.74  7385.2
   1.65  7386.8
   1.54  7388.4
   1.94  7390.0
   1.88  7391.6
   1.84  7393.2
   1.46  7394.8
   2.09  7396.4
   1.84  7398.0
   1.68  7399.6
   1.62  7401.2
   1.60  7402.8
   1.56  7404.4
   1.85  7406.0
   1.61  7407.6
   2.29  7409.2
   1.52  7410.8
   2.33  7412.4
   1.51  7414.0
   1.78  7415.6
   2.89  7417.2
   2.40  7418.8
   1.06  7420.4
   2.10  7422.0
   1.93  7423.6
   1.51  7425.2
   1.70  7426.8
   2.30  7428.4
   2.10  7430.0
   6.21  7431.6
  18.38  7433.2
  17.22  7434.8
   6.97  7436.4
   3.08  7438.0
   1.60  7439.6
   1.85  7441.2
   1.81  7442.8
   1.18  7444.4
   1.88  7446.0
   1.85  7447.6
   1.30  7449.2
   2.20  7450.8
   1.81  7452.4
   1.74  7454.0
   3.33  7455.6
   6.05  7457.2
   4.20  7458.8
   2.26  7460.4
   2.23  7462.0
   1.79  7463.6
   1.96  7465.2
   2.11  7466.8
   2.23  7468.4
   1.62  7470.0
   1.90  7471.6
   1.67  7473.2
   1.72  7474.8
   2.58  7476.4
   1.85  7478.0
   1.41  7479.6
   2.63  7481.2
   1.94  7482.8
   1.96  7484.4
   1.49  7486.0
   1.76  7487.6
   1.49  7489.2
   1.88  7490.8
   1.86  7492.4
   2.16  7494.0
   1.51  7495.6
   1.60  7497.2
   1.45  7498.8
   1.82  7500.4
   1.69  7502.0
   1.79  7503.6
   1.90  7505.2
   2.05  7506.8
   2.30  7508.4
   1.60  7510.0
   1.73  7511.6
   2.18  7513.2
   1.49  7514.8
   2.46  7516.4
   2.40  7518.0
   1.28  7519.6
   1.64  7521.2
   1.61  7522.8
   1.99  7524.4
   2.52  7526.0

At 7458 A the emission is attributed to [N II] 6583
